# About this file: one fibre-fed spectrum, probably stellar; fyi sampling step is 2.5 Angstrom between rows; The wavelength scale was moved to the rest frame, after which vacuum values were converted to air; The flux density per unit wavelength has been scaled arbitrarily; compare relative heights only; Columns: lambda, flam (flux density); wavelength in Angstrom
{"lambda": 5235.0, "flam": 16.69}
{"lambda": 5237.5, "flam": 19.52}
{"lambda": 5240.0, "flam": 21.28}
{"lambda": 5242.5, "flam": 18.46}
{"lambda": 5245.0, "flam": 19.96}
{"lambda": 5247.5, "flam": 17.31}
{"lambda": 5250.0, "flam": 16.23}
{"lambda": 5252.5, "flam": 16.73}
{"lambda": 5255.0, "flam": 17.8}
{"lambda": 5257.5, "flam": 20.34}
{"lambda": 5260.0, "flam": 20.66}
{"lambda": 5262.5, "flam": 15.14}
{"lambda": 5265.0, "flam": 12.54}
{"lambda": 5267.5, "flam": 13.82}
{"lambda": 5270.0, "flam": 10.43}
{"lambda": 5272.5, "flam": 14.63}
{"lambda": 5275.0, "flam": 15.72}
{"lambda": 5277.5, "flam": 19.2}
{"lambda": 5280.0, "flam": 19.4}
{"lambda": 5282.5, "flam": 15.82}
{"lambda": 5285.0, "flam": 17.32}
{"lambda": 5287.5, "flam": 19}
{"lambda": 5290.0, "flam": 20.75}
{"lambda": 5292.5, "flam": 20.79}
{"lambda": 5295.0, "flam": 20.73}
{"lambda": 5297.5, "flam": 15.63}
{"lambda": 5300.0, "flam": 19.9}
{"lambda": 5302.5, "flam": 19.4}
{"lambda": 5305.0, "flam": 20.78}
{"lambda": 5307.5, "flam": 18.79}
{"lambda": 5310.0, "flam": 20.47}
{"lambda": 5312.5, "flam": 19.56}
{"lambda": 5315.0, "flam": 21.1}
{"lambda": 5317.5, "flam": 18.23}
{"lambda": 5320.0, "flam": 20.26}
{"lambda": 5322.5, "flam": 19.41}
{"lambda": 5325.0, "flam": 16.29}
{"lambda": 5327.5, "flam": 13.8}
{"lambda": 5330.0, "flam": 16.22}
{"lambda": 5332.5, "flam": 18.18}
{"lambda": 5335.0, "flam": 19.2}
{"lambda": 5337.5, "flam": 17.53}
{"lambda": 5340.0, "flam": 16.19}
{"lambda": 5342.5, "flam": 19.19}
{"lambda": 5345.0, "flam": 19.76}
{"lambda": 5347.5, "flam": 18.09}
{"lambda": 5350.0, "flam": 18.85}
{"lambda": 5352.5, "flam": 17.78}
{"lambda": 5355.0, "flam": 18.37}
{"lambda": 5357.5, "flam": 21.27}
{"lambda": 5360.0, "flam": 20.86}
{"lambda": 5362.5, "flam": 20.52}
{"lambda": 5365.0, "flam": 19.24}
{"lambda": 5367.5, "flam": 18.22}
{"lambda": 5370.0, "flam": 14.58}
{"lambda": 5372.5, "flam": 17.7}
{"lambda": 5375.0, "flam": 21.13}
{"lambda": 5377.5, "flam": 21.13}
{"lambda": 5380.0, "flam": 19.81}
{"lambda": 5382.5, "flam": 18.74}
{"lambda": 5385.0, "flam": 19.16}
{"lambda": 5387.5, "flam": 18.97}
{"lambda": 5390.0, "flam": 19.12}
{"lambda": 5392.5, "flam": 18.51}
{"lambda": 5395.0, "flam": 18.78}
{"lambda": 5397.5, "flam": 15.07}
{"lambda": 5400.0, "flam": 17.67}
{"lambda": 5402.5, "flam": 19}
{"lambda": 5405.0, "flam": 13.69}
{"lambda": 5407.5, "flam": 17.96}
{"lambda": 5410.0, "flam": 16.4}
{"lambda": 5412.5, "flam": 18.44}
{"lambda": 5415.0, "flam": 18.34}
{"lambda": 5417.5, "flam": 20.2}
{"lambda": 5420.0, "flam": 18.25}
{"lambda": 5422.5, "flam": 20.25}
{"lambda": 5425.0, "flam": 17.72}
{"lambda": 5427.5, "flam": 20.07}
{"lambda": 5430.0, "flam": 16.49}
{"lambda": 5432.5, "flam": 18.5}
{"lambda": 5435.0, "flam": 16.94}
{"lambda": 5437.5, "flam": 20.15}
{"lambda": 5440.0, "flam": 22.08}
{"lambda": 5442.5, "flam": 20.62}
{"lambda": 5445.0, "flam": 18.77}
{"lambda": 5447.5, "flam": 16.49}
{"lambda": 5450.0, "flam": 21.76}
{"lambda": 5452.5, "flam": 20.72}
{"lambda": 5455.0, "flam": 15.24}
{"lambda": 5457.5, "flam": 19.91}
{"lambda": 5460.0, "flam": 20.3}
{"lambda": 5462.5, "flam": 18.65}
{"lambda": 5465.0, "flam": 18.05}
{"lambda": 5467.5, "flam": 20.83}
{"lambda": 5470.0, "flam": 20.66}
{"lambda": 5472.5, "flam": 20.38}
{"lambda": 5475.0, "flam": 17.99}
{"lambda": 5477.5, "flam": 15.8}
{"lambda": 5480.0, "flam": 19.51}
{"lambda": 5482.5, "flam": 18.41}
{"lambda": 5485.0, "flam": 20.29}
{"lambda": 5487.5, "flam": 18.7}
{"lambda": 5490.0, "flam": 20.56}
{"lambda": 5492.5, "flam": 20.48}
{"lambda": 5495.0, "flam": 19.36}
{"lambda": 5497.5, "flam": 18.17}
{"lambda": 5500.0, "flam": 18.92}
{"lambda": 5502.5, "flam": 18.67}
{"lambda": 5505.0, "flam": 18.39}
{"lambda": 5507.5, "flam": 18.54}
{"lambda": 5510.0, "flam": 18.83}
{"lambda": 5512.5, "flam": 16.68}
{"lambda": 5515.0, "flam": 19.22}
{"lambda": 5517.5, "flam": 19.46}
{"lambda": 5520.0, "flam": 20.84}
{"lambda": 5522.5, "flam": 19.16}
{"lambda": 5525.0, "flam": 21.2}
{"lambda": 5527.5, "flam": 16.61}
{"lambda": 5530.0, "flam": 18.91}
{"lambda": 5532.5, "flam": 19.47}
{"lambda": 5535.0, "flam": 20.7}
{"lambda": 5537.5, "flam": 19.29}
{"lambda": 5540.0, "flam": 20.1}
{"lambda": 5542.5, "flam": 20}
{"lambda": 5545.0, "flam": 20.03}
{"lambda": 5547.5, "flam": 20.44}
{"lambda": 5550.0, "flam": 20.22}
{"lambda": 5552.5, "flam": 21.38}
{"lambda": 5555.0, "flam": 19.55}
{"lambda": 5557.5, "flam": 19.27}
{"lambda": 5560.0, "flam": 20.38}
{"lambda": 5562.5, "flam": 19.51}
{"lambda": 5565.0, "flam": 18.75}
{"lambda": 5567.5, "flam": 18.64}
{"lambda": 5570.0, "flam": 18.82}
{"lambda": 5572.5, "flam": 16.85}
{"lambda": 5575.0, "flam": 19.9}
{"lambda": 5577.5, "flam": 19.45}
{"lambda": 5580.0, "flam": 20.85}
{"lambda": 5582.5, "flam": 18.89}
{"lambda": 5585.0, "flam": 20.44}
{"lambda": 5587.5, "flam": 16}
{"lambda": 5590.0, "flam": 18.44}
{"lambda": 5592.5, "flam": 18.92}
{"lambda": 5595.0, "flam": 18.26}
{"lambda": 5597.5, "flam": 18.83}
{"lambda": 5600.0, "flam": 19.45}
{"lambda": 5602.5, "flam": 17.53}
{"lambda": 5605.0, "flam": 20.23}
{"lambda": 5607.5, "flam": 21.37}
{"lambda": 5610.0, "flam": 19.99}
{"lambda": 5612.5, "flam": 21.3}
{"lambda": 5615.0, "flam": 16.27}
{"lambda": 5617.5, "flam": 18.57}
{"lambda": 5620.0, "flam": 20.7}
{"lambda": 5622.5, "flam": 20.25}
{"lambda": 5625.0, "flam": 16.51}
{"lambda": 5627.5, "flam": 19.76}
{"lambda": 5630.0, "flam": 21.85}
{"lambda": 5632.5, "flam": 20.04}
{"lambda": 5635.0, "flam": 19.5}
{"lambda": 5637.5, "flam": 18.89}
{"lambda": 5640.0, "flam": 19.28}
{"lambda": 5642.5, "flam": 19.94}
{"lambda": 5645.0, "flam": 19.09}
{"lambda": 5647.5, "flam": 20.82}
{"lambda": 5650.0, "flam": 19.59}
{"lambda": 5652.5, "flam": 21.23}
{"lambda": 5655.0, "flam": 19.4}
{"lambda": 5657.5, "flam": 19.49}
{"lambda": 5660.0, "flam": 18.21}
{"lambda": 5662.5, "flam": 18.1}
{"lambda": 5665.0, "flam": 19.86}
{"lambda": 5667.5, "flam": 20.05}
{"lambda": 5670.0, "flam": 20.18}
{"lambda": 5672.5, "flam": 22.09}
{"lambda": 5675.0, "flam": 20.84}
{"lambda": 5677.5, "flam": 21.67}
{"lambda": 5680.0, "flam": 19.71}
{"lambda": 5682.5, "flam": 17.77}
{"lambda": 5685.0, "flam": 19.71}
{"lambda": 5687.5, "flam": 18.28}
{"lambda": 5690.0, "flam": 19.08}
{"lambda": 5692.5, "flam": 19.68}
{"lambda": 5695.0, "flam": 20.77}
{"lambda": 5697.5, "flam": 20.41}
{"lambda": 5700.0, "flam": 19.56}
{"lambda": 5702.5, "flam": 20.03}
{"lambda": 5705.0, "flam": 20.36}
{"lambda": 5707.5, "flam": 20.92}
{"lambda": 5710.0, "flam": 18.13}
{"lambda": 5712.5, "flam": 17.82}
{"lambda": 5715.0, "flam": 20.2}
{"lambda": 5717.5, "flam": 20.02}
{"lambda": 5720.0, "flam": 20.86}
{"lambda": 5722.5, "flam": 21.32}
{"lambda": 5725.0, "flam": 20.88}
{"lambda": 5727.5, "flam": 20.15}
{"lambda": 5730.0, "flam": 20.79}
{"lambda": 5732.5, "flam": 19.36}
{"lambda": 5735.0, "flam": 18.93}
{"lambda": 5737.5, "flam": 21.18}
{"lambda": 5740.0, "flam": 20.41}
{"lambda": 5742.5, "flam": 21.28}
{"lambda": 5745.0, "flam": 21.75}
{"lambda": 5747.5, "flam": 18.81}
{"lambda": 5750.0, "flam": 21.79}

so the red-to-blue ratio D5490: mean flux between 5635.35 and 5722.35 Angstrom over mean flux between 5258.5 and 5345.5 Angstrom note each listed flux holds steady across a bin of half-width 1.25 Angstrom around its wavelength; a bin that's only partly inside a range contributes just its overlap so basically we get 1.1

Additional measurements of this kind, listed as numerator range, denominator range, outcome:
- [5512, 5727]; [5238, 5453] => 1.07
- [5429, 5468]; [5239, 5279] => 1.13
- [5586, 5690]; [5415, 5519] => 1.02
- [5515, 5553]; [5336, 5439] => 1.07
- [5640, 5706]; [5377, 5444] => 1.07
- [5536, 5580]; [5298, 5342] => 1.06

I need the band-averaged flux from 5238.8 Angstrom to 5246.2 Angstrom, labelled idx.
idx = 19.9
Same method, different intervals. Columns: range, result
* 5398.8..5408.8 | 17.1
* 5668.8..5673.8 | 21.1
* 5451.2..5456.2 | 18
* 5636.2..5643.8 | 19.4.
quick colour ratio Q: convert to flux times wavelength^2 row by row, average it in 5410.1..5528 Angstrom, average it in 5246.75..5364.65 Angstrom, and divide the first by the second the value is 1.12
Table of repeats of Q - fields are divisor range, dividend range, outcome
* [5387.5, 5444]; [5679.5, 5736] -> 1.19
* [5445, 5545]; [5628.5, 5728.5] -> 1.11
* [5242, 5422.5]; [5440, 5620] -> 1.14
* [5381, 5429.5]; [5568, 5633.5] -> 1.13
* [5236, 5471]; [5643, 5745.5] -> 1.23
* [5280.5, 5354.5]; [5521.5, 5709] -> 1.17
